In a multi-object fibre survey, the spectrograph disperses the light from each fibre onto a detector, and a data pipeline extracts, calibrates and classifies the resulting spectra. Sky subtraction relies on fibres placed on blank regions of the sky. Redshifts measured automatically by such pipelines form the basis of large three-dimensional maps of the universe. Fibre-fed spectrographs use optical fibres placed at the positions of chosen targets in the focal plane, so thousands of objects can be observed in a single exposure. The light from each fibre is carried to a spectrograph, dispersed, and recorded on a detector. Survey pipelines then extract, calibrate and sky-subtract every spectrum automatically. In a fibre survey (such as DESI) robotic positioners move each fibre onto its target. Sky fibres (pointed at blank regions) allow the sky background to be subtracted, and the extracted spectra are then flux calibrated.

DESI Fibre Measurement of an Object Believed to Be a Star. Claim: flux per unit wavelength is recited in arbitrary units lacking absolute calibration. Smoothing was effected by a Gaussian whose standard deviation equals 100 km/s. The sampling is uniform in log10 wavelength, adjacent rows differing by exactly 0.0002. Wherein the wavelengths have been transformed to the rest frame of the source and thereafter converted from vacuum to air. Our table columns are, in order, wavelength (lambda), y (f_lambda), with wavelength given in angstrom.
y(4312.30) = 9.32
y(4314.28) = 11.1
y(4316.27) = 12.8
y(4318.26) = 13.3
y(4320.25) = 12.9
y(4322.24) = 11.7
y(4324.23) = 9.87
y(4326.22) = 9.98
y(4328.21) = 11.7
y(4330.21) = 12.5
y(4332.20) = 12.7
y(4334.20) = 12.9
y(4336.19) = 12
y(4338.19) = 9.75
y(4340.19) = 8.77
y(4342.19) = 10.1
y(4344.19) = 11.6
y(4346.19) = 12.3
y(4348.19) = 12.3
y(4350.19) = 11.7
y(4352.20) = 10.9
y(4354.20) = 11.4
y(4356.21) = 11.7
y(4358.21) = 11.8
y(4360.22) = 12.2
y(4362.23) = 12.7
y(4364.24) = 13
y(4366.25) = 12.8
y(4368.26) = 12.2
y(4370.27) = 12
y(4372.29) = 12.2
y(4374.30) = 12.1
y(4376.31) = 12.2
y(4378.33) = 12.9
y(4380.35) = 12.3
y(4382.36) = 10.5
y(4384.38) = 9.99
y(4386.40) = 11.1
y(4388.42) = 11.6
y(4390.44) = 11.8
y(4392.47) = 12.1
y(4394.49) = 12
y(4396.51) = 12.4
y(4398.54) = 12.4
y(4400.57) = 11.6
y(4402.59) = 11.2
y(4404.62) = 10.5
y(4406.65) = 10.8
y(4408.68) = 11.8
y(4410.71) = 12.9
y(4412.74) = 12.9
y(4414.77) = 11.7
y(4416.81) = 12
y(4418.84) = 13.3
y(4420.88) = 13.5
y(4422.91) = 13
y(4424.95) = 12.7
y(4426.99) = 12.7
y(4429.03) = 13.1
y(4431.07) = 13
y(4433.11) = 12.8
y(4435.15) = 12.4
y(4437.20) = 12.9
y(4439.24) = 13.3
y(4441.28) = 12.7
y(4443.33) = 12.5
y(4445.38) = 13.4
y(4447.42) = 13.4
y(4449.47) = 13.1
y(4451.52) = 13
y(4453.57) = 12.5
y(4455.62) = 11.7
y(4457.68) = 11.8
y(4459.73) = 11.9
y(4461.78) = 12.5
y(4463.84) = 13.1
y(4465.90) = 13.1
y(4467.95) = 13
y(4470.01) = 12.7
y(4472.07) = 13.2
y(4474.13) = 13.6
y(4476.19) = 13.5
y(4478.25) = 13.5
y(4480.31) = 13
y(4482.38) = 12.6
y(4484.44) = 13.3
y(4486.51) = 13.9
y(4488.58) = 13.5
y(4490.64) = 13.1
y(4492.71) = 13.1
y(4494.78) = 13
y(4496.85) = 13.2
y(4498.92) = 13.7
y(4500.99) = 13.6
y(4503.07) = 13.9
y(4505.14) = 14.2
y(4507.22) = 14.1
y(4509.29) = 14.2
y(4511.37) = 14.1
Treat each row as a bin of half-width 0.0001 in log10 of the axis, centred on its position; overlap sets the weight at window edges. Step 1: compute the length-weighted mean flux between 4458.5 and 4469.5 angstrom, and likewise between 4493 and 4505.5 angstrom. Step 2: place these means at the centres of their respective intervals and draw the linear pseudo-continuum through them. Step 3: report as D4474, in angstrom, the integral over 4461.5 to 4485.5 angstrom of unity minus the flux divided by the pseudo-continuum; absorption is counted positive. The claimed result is -0.3 angstrom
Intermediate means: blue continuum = 12.7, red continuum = 13.5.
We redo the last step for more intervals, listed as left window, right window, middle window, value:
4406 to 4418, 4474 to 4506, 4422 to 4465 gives -0.4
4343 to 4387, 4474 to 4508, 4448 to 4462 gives 0.7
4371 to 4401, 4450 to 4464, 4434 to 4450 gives -1.0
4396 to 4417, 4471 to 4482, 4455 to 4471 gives 0.7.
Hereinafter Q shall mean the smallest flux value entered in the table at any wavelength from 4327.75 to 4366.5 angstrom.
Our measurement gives 8.77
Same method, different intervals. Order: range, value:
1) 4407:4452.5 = 11.7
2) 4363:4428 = 9.99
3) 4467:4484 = 12.6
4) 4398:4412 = 10.5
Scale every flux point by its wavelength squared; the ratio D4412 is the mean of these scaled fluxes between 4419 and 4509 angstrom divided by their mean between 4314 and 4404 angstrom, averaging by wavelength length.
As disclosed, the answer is 1.17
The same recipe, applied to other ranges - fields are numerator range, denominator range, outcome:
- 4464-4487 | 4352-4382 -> 1.14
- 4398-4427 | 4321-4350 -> 1.11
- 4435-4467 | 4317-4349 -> 1.16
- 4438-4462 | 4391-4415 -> 1.09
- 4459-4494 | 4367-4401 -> 1.15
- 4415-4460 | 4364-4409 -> 1.11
